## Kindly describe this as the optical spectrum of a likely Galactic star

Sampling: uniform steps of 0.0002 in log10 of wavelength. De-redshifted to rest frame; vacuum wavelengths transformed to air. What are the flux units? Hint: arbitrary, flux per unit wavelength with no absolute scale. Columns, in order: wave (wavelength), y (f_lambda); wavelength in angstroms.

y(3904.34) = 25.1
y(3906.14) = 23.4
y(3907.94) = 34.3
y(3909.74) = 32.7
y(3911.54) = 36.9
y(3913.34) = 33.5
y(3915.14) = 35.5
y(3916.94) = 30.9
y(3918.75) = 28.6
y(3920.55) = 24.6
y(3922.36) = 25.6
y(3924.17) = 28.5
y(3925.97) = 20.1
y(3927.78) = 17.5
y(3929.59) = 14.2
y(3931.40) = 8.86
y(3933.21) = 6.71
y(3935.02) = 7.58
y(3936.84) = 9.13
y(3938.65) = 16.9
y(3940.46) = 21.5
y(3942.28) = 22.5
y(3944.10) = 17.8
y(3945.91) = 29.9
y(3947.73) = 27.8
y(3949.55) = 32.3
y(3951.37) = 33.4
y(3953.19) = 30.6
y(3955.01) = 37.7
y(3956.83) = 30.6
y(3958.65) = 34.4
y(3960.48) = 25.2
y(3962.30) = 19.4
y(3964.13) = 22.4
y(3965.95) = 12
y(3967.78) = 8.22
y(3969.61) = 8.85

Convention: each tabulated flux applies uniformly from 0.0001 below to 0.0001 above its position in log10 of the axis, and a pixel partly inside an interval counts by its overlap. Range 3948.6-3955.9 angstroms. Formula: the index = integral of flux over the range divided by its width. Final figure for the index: 33.5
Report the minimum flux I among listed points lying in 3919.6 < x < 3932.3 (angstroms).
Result 8.86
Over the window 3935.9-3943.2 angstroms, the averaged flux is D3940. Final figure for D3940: 17.5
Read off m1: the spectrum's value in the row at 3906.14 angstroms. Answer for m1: 23.4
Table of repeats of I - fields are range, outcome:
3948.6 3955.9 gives 30.6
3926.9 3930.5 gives 14.2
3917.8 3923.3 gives 24.6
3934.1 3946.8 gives 7.58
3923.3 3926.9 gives 20.1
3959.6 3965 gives 19.4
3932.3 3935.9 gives 6.71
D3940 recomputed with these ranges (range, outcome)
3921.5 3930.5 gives 21.2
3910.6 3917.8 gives 34.3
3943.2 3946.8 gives 23.9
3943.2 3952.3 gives 28.3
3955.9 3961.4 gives 30.1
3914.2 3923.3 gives 29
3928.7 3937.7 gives 9.28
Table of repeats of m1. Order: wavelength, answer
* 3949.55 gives 32.3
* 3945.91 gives 29.9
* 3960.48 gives 25.2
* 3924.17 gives 28.5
